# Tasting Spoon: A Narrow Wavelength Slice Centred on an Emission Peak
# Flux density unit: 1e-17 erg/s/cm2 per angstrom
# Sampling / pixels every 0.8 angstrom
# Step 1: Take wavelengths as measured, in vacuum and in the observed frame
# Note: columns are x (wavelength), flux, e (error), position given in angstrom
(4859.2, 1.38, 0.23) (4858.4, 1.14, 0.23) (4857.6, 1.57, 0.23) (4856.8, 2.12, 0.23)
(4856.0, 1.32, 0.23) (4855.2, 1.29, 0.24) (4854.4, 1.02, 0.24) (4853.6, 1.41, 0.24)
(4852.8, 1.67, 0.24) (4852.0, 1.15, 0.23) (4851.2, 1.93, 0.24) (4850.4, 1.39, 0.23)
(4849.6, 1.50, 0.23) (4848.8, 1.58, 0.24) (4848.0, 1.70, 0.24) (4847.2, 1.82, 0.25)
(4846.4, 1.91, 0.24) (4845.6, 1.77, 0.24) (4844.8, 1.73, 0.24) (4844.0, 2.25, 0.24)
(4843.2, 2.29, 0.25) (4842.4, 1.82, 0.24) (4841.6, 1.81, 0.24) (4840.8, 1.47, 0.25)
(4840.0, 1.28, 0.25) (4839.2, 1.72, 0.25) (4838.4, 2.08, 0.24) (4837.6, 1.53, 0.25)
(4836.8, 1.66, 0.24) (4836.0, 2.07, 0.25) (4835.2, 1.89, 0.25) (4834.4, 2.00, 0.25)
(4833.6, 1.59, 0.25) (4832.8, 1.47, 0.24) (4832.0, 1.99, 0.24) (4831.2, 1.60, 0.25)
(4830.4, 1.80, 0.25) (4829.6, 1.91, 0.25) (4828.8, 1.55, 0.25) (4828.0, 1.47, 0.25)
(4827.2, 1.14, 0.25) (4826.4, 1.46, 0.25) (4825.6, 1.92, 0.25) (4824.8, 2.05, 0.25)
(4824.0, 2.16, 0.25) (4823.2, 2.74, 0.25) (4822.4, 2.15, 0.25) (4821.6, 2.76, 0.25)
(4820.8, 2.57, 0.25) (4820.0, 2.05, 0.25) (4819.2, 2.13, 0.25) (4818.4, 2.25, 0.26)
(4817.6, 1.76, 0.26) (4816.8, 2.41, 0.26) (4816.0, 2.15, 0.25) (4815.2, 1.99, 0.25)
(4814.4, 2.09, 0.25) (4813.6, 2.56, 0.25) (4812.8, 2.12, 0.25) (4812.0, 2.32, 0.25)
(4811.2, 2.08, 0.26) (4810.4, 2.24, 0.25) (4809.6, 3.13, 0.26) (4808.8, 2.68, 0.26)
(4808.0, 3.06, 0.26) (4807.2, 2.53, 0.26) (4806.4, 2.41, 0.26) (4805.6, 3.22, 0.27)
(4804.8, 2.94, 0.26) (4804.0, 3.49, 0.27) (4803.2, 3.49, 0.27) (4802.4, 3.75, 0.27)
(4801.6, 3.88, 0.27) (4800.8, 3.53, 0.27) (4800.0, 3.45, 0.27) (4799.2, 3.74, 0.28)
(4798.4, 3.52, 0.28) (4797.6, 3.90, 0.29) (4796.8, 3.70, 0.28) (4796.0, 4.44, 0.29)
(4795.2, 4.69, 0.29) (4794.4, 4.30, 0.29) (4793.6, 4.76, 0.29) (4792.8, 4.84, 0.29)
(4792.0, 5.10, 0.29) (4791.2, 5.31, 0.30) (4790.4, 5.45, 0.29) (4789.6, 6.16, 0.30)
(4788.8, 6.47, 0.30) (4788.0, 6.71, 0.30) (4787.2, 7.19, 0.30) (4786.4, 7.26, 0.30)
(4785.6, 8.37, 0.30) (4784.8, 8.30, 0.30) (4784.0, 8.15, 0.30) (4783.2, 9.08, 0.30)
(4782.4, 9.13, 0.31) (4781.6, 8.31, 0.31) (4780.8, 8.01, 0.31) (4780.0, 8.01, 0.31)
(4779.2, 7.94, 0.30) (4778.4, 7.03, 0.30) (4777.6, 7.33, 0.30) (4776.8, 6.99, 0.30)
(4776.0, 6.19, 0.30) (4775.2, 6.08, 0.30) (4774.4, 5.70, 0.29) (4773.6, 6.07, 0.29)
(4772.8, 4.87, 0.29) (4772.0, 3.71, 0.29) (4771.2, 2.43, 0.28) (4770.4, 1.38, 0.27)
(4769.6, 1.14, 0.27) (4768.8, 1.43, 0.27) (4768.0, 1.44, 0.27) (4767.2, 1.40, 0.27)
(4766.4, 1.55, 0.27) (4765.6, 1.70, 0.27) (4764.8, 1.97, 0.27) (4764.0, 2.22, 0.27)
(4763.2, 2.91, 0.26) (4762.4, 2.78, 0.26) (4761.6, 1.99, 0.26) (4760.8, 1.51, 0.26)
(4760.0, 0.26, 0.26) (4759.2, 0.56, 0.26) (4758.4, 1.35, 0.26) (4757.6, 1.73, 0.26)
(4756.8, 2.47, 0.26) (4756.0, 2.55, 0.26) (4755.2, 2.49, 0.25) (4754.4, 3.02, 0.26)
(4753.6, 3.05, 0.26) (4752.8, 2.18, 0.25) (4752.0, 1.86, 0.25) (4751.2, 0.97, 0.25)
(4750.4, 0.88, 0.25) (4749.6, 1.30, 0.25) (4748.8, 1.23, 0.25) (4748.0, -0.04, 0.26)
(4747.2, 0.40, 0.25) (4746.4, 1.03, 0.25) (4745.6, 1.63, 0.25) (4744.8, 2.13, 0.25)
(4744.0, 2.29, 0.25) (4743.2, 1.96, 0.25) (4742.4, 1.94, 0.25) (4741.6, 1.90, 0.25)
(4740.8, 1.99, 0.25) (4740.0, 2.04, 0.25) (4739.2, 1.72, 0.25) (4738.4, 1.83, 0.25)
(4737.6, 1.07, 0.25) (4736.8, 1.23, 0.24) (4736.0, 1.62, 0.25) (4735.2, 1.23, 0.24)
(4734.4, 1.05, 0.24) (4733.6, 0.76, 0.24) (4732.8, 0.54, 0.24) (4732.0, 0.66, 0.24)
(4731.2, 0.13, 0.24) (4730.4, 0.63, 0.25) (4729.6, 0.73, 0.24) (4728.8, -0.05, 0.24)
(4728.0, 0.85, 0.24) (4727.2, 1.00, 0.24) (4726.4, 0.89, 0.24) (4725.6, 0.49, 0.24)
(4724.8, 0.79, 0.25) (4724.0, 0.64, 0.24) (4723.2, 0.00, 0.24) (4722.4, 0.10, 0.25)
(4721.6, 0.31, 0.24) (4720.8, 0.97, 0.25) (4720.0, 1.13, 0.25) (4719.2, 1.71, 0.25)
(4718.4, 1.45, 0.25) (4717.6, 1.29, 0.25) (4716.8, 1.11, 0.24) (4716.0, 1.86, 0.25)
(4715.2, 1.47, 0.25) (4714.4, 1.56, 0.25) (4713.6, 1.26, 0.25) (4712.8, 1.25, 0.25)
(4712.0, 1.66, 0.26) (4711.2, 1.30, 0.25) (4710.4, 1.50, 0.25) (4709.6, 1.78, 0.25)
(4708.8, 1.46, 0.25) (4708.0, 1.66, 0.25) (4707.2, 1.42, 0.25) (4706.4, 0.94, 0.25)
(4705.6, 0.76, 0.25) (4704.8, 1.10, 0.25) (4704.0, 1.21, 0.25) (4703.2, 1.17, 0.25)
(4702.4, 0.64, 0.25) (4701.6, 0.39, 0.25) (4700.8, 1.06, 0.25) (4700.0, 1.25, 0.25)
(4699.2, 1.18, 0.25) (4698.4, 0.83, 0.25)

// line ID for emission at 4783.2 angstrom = Ly-alpha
